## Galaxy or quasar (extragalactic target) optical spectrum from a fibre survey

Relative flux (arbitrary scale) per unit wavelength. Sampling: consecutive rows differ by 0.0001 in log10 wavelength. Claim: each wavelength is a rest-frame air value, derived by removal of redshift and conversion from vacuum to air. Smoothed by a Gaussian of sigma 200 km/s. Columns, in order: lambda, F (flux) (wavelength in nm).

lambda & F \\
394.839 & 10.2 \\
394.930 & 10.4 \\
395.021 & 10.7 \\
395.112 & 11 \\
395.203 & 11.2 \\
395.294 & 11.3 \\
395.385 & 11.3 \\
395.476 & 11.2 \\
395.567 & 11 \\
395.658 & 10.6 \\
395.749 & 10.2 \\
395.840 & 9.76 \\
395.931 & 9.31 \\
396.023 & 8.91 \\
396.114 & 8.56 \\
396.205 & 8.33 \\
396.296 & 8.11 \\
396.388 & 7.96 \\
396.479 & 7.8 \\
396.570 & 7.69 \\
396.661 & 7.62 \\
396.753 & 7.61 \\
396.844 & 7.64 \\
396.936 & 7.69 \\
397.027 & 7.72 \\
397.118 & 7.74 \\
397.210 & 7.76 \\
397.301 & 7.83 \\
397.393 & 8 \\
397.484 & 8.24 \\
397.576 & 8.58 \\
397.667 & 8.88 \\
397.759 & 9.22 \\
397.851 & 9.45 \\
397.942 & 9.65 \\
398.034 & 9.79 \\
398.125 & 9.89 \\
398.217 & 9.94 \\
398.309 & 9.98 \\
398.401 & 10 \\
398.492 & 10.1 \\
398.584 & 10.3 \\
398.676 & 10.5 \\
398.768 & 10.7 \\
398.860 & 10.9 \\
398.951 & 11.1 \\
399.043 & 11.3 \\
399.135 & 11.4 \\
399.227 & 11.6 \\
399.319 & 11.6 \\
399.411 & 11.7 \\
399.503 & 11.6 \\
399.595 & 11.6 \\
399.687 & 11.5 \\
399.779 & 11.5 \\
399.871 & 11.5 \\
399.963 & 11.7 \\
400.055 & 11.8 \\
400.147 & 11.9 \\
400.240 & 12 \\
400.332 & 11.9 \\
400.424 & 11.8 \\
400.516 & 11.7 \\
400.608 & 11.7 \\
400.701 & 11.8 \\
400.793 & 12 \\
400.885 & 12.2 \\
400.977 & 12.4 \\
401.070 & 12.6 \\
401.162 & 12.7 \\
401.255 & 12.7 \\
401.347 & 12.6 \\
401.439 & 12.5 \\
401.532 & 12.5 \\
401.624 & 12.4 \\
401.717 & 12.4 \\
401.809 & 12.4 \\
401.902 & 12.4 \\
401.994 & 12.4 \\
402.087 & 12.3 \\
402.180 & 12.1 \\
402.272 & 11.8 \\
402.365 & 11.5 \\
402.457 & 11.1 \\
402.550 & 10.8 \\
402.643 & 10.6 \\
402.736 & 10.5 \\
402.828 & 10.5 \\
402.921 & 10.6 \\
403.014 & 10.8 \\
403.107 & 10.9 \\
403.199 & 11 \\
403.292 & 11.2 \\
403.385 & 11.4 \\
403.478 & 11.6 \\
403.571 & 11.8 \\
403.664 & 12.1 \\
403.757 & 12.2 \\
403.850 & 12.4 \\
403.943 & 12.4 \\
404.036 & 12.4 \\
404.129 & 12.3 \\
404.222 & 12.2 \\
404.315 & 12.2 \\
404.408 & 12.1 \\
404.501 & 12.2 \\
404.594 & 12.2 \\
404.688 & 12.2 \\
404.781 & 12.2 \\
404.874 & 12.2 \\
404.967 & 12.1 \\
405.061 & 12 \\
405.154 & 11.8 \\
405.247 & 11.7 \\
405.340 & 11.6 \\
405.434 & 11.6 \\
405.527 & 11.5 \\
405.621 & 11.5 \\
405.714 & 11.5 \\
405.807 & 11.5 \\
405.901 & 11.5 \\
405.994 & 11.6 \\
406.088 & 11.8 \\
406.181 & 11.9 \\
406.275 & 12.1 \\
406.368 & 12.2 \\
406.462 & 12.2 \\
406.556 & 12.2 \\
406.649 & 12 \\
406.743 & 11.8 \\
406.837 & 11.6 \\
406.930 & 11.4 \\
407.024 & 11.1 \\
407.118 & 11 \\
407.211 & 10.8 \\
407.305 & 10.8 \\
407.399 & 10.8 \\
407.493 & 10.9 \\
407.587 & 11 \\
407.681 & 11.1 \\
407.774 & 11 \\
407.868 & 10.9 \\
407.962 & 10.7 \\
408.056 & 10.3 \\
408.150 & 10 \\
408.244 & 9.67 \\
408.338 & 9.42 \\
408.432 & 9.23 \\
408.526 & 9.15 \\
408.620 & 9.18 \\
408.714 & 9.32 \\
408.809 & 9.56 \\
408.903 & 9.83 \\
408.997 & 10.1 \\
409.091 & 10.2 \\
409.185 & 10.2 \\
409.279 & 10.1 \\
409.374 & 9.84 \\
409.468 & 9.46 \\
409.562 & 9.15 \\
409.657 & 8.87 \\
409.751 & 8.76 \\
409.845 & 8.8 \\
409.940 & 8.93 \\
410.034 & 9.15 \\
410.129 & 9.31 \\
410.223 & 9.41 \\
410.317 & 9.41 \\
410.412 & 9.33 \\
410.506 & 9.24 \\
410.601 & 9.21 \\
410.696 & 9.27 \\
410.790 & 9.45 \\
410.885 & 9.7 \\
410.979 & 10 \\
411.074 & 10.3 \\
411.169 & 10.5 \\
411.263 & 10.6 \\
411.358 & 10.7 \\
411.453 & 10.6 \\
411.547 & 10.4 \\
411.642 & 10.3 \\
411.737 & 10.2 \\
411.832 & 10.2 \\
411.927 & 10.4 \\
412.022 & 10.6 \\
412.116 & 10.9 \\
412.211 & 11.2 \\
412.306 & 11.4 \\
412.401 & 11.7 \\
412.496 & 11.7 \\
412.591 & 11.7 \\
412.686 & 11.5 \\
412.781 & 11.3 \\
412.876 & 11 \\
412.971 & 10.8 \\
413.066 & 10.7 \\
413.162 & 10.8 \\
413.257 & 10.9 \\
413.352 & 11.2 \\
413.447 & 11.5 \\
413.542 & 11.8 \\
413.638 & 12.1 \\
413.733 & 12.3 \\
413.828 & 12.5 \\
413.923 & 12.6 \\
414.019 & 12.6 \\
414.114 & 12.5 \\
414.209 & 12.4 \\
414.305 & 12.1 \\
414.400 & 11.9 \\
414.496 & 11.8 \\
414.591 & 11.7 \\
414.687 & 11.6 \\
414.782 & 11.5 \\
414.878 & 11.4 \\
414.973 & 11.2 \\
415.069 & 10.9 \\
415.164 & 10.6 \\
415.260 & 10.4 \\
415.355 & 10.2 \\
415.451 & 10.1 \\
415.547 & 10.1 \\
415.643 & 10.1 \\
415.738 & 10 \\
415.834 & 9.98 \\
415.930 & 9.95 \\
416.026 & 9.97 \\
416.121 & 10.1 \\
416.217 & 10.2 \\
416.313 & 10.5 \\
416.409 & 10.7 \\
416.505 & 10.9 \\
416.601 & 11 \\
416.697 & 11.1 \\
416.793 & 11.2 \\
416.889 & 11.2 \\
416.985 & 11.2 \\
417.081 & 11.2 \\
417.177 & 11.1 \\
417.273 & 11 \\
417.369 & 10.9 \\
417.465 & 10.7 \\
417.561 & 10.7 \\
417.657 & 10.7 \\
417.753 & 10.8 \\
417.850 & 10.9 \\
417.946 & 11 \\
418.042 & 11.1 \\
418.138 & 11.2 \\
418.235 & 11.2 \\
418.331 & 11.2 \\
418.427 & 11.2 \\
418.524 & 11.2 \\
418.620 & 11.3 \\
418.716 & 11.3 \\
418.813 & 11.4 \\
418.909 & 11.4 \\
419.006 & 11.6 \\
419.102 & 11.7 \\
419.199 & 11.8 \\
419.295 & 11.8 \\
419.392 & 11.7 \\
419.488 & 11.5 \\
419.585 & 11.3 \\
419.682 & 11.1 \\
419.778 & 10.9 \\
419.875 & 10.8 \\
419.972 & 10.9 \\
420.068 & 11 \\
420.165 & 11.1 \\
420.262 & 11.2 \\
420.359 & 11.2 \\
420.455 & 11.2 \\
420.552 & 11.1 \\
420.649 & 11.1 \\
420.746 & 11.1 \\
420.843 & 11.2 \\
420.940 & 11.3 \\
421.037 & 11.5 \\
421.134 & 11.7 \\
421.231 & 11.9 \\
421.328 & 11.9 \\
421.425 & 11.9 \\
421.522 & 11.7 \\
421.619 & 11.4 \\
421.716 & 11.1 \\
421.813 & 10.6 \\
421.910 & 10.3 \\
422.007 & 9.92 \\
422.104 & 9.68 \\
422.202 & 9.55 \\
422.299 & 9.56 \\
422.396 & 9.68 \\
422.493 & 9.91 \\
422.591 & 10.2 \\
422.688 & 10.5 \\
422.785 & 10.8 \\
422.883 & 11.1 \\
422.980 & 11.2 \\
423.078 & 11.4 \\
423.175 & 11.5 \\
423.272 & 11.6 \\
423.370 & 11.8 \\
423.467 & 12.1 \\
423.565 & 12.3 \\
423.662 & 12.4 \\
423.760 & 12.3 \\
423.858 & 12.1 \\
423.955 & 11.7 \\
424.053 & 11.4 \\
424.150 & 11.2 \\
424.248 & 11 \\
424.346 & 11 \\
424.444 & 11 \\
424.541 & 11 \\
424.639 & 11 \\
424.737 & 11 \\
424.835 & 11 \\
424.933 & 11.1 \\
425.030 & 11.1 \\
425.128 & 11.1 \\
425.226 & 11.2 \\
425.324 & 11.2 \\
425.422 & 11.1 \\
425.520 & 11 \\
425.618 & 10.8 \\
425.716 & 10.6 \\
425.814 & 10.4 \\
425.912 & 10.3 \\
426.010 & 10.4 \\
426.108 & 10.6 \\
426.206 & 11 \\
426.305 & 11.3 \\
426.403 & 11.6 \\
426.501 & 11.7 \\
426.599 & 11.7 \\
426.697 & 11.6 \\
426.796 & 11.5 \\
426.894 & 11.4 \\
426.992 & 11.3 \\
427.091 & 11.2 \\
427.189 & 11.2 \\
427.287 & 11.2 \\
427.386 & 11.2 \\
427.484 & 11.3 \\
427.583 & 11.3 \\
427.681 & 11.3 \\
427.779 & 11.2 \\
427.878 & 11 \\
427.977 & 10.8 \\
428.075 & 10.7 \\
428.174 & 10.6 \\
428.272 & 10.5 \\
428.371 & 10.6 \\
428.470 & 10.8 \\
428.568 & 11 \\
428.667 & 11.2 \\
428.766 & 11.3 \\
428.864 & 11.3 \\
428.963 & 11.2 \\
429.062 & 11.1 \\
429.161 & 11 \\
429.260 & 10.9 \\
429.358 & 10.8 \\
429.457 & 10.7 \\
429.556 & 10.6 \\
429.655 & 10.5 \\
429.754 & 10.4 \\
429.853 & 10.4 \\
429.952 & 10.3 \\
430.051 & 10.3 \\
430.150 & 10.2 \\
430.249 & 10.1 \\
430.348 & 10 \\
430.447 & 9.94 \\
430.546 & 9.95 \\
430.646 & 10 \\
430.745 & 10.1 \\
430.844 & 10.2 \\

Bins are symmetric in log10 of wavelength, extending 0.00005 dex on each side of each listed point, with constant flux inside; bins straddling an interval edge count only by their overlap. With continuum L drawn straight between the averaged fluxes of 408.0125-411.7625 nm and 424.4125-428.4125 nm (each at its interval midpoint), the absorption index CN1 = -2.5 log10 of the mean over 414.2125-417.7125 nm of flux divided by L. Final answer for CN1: -0.069 mag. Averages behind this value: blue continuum 9.68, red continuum 11.1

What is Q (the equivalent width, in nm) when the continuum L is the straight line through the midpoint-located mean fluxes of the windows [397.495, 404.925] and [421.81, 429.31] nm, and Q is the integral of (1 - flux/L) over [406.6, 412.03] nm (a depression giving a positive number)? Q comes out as 0.588 nm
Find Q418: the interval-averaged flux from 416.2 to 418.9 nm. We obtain 11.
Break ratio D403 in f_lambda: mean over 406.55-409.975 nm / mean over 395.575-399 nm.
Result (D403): 1.1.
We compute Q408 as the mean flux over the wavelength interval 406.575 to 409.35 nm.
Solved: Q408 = 10.5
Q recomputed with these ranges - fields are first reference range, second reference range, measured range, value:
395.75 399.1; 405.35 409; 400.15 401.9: -0.45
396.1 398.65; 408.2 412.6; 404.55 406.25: -0.43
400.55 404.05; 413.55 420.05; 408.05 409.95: 0.33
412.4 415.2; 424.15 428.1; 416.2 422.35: 0.16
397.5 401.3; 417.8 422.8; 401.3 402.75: -0.11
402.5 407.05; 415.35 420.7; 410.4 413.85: 0.16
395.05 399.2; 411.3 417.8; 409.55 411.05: 0.20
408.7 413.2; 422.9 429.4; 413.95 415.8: -0.15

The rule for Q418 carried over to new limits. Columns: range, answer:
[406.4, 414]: 10.5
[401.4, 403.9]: 11.6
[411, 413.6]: 10.9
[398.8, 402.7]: 11.8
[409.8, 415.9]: 10.8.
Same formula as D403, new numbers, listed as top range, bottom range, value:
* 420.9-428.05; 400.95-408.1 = 0.95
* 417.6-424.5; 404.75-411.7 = 1.06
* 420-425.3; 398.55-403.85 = 0.95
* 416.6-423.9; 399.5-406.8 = 0.94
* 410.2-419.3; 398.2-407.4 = 0.94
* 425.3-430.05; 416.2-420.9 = 0.99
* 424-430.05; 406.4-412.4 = 1.08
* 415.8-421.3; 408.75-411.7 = 1.14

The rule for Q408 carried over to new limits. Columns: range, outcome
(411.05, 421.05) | 11.1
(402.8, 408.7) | 11.4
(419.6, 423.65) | 11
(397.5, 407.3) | 11.5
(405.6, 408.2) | 11.3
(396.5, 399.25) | 9.26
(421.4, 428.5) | 11.1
